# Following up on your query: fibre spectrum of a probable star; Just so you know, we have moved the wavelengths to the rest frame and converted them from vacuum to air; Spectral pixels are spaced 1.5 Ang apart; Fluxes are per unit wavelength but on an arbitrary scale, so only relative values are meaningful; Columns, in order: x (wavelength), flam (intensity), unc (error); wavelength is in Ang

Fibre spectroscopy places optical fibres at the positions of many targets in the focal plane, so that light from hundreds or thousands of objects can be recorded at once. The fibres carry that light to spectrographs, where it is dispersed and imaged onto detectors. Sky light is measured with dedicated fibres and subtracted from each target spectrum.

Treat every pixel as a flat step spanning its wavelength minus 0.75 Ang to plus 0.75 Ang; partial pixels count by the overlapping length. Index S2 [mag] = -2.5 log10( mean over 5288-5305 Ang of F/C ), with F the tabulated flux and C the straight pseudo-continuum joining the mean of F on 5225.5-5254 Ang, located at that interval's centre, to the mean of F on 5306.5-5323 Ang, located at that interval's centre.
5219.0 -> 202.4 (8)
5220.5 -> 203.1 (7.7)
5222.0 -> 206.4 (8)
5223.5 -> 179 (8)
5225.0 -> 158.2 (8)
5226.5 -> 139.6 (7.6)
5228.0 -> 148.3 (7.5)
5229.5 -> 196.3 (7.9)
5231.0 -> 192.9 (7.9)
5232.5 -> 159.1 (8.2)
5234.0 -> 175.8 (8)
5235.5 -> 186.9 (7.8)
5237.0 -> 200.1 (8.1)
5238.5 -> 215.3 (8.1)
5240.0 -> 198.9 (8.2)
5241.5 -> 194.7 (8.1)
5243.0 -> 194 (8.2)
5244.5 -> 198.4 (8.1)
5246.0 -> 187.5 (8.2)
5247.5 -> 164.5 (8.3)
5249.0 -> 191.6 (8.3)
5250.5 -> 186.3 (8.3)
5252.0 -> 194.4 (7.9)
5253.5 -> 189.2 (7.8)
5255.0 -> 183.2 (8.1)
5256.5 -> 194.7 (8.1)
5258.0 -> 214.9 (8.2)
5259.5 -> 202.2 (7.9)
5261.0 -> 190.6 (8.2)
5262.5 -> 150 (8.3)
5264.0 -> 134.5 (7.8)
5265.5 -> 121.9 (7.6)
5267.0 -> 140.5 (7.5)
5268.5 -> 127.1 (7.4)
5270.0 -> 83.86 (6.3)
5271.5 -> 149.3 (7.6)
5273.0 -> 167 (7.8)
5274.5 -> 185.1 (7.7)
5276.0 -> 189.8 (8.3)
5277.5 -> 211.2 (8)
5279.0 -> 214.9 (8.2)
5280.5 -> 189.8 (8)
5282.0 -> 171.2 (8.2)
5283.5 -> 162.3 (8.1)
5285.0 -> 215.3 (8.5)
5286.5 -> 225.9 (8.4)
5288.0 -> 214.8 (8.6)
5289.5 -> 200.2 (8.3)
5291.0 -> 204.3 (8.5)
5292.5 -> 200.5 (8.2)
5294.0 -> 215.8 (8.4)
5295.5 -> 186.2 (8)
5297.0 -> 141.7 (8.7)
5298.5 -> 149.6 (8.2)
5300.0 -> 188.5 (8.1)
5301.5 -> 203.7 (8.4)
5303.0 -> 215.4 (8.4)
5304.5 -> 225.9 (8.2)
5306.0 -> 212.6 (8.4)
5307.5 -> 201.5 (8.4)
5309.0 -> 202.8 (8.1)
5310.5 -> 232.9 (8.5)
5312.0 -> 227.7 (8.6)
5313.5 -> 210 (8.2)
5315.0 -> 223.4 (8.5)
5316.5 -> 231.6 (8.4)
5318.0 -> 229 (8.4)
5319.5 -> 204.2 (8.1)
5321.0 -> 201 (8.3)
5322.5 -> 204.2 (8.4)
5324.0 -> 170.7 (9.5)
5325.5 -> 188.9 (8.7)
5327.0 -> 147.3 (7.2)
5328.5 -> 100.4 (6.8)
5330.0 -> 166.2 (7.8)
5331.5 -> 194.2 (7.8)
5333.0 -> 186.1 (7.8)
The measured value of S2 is 0.074 mag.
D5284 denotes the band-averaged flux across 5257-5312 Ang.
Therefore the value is 185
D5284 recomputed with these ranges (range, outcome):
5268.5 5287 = 178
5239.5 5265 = 186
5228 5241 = 188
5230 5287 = 180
